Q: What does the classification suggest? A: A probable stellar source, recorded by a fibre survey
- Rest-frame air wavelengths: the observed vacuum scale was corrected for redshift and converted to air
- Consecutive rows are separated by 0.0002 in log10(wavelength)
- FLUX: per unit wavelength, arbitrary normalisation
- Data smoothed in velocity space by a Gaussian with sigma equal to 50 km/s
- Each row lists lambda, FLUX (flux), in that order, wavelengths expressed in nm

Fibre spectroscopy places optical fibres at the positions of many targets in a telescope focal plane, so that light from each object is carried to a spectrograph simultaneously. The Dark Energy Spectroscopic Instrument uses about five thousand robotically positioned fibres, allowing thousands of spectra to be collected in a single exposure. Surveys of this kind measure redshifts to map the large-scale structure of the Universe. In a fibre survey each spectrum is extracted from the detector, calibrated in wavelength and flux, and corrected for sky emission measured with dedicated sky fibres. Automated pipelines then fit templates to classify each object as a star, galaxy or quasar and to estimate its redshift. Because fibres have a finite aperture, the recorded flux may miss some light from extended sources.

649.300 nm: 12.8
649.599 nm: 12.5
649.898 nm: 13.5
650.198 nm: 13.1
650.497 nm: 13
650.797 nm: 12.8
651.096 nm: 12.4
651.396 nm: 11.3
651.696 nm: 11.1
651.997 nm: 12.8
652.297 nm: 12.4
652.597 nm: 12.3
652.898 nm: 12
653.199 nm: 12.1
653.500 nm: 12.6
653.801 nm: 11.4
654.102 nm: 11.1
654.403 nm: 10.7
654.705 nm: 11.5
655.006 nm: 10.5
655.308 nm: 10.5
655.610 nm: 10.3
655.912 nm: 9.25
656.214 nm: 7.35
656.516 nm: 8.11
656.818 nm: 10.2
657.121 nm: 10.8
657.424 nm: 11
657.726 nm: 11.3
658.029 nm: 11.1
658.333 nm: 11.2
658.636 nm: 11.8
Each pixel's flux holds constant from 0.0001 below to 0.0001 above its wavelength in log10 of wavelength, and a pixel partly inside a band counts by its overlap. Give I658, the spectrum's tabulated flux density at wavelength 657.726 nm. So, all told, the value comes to 11.3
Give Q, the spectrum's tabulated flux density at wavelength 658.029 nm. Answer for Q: 11.1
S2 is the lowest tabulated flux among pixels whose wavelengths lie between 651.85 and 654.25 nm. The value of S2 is 11.1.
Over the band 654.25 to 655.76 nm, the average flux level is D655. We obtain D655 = 10.7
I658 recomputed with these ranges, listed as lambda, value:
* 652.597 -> 12.3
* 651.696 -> 11.1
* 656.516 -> 8.11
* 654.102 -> 11.1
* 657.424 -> 11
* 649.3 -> 12.8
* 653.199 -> 12.1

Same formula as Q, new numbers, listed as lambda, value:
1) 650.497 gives 13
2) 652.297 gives 12.4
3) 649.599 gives 12.5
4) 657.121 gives 10.8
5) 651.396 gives 11.3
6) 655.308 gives 10.5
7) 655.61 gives 10.3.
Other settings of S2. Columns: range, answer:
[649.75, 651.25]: 12.4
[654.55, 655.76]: 10.3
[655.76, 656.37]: 7.35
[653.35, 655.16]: 10.5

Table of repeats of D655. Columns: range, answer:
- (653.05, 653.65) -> 12.3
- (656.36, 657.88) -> 10.3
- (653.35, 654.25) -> 11.7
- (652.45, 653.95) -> 12.1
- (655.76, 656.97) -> 8.73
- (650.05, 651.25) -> 12.8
